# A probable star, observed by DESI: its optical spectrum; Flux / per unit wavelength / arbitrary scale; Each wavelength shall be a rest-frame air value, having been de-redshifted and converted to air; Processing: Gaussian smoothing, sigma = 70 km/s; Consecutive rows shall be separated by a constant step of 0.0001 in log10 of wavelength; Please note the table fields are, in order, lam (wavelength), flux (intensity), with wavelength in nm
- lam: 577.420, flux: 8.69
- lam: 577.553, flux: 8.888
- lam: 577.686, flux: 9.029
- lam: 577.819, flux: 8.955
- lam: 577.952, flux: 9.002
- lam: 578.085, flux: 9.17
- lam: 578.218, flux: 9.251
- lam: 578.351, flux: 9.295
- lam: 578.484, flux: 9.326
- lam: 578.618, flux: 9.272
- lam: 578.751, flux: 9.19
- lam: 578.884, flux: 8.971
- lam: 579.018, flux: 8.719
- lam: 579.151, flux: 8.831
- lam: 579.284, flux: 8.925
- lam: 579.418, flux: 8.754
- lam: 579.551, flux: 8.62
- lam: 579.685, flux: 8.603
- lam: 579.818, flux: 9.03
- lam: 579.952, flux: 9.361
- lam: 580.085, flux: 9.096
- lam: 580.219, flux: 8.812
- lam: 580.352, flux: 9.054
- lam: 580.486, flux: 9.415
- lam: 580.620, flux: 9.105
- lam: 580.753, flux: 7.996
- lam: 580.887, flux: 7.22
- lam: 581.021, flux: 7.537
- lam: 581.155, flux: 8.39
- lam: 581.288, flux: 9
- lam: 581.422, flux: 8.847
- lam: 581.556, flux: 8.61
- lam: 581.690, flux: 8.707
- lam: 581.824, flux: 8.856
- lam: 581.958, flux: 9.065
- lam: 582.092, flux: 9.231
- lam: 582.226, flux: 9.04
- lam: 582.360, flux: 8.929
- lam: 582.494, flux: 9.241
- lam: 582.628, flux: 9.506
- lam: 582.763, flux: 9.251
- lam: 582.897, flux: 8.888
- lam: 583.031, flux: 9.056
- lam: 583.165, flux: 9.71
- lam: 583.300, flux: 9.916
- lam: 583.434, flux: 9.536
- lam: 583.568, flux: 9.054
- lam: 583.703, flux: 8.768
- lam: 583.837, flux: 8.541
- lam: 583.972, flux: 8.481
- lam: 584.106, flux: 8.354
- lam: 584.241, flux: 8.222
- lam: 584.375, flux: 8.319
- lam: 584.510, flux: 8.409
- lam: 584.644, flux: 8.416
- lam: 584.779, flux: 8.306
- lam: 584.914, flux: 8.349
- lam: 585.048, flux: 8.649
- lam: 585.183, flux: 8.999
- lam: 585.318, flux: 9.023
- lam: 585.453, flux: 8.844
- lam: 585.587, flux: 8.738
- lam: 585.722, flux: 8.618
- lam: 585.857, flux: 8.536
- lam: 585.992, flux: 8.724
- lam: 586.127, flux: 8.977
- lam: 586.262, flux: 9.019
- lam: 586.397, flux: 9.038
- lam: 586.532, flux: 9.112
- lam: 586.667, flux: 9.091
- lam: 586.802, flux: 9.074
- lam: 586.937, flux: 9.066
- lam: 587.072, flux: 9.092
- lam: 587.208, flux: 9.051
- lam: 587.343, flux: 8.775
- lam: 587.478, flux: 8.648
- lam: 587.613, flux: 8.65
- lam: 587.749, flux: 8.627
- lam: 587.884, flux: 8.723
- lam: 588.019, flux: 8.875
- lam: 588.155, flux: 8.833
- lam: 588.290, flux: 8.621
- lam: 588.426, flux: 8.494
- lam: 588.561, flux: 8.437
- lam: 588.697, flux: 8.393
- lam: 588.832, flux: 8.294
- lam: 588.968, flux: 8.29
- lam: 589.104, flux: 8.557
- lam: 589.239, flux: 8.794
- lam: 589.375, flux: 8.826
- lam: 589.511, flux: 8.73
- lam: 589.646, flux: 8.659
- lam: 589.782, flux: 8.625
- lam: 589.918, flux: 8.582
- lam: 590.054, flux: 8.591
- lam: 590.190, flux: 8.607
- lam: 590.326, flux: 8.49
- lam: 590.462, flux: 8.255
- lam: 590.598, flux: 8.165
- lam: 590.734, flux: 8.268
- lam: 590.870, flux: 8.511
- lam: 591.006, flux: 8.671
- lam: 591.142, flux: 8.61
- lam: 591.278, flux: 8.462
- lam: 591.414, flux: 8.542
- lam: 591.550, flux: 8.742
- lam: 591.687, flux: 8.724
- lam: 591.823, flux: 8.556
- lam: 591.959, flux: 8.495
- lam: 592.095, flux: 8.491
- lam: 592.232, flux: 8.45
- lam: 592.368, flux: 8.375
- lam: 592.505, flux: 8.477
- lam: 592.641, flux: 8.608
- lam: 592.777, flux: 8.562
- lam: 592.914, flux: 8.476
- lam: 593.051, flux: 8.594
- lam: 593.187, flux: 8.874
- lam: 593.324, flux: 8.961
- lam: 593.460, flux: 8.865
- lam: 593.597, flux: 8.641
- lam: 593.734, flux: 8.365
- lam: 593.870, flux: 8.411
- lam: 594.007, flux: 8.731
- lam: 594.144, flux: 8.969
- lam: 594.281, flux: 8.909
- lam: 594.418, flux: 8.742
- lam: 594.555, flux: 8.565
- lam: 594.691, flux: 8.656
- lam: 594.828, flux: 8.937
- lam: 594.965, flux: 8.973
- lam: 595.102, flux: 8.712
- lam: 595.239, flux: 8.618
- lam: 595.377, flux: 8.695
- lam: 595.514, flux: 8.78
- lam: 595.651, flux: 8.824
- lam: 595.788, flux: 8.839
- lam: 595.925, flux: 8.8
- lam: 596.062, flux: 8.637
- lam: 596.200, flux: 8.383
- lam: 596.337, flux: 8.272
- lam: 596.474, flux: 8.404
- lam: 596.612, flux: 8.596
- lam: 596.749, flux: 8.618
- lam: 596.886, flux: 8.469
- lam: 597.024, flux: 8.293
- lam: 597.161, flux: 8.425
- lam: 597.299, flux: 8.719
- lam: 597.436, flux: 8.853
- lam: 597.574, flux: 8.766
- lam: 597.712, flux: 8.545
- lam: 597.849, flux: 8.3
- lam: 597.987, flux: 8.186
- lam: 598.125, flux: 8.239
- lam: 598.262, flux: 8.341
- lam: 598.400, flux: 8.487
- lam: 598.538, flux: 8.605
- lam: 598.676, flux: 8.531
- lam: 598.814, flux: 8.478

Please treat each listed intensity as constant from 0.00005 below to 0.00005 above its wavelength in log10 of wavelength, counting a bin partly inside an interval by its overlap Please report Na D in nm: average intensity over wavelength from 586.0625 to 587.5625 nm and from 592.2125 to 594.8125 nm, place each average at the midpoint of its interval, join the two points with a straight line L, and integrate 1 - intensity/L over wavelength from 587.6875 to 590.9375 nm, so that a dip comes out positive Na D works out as 0.12 nm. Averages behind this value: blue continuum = 8.99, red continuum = 8.66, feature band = 8.55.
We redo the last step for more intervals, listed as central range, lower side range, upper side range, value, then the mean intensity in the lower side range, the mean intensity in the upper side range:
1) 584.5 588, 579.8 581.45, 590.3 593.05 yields -0.088 nm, 8.67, 8.5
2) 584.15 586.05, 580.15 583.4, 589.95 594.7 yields 0.047 nm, 8.9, 8.58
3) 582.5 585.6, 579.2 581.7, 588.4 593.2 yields -0.077 nm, 8.69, 8.53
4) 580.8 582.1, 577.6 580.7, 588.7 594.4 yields 0.064 nm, 9.03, 8.58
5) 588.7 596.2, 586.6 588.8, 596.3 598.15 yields 0.008 nm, 8.77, 8.49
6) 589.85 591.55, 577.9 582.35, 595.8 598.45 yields 0.029 nm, 8.86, 8.5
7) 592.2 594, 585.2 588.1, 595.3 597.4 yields 0.018 nm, 8.87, 8.59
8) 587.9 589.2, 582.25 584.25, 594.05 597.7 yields 0.050 nm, 9.05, 8.67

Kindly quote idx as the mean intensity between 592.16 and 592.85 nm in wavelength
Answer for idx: 8.49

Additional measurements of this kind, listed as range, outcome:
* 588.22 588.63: 8.52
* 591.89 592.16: 8.51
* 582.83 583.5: 9.42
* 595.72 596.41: 8.59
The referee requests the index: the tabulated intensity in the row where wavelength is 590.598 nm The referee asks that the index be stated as 8.165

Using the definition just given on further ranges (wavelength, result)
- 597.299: 8.719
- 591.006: 8.671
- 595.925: 8.8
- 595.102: 8.712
